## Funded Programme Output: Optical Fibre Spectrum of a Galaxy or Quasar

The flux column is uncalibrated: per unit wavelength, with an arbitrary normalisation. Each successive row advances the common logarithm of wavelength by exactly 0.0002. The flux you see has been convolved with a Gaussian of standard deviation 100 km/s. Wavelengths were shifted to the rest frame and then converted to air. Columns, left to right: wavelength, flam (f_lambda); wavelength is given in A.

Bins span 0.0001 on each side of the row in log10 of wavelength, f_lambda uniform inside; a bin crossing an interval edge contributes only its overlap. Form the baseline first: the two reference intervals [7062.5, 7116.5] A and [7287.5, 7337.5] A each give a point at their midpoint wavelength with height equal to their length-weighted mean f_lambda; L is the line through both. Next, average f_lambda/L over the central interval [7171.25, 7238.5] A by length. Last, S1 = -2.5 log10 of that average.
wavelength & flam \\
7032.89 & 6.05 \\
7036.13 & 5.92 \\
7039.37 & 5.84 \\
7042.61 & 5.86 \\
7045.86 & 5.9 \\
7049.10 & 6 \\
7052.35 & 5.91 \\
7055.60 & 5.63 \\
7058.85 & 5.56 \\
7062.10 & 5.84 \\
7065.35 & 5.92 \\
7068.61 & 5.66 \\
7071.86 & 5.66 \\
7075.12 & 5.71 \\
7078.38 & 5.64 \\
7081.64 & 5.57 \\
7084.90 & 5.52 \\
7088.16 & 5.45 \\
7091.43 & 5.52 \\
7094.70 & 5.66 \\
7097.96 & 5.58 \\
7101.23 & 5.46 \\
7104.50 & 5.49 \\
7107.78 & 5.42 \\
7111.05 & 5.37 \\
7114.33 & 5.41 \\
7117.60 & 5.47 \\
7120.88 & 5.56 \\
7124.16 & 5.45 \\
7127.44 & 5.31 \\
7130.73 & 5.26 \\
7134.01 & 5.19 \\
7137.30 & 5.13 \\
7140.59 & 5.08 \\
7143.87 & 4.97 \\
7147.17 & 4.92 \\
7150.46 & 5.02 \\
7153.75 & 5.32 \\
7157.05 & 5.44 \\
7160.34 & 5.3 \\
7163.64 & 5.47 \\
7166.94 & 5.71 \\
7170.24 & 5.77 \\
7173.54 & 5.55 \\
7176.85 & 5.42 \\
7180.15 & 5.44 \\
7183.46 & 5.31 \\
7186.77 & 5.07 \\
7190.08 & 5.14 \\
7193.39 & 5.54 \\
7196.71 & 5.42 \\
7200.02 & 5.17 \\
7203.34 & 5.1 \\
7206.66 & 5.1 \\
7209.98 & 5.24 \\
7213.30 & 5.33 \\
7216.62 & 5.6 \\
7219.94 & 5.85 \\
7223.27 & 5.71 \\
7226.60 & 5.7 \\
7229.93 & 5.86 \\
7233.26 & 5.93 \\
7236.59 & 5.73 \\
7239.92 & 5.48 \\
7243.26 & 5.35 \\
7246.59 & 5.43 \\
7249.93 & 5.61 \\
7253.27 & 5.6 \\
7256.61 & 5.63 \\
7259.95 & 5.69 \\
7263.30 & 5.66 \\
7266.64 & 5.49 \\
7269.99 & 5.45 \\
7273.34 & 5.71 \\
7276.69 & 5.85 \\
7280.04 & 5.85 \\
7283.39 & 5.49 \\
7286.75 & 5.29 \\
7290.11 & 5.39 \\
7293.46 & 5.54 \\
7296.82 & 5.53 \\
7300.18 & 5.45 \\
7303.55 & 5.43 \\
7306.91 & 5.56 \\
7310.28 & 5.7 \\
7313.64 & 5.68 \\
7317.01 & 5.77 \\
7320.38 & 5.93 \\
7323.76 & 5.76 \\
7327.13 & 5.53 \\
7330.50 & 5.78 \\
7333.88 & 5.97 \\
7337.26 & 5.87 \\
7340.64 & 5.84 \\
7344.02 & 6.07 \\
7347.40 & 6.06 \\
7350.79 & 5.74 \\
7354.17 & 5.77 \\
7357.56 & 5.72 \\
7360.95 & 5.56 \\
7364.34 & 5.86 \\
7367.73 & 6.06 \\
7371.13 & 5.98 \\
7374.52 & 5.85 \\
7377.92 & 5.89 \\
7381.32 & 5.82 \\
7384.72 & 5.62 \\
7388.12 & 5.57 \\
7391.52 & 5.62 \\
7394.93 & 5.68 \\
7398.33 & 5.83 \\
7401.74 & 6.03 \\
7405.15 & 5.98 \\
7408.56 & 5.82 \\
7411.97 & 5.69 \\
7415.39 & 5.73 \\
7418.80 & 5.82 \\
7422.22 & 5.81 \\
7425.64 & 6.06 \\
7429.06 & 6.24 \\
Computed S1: 0.03 mag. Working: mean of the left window 5.57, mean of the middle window 5.46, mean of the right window 5.65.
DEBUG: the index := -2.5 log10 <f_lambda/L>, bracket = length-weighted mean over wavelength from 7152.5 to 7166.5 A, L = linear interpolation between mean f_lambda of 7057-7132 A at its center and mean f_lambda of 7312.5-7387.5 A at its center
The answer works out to 0.04 mag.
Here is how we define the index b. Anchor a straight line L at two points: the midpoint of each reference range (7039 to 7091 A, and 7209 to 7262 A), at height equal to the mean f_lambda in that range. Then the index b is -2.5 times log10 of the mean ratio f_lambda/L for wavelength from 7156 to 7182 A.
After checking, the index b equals 0.03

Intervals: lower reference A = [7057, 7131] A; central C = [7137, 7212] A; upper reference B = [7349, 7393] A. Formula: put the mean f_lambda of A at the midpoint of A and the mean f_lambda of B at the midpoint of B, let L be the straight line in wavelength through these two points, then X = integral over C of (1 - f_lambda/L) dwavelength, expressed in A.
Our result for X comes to 4.3 A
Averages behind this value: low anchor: 5.55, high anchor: 5.78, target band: 5.29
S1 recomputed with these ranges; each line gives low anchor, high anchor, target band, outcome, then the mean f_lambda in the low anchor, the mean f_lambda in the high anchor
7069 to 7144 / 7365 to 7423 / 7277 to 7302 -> 0.030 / 5.44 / 5.81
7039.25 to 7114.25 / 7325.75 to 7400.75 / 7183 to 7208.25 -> 0.097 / 5.65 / 5.81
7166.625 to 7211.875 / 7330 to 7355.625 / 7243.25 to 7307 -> 0.018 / 5.34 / 5.89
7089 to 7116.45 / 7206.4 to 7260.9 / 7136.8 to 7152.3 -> 0.103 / 5.49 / 5.59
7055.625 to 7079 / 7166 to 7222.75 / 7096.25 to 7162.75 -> 0.050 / 5.71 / 5.4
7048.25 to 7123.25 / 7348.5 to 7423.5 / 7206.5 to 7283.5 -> 0.018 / 5.6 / 5.8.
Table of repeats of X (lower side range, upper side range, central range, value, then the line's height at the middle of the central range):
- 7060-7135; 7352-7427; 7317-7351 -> -0.60 A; 5.75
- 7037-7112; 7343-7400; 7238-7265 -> 0.89 A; 5.75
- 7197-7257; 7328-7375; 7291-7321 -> 0.69 A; 5.74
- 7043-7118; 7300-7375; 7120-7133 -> 0.65 A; 5.66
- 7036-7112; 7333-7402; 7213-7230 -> 0.18 A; 5.75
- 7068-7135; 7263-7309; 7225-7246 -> -0.49 A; 5.53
